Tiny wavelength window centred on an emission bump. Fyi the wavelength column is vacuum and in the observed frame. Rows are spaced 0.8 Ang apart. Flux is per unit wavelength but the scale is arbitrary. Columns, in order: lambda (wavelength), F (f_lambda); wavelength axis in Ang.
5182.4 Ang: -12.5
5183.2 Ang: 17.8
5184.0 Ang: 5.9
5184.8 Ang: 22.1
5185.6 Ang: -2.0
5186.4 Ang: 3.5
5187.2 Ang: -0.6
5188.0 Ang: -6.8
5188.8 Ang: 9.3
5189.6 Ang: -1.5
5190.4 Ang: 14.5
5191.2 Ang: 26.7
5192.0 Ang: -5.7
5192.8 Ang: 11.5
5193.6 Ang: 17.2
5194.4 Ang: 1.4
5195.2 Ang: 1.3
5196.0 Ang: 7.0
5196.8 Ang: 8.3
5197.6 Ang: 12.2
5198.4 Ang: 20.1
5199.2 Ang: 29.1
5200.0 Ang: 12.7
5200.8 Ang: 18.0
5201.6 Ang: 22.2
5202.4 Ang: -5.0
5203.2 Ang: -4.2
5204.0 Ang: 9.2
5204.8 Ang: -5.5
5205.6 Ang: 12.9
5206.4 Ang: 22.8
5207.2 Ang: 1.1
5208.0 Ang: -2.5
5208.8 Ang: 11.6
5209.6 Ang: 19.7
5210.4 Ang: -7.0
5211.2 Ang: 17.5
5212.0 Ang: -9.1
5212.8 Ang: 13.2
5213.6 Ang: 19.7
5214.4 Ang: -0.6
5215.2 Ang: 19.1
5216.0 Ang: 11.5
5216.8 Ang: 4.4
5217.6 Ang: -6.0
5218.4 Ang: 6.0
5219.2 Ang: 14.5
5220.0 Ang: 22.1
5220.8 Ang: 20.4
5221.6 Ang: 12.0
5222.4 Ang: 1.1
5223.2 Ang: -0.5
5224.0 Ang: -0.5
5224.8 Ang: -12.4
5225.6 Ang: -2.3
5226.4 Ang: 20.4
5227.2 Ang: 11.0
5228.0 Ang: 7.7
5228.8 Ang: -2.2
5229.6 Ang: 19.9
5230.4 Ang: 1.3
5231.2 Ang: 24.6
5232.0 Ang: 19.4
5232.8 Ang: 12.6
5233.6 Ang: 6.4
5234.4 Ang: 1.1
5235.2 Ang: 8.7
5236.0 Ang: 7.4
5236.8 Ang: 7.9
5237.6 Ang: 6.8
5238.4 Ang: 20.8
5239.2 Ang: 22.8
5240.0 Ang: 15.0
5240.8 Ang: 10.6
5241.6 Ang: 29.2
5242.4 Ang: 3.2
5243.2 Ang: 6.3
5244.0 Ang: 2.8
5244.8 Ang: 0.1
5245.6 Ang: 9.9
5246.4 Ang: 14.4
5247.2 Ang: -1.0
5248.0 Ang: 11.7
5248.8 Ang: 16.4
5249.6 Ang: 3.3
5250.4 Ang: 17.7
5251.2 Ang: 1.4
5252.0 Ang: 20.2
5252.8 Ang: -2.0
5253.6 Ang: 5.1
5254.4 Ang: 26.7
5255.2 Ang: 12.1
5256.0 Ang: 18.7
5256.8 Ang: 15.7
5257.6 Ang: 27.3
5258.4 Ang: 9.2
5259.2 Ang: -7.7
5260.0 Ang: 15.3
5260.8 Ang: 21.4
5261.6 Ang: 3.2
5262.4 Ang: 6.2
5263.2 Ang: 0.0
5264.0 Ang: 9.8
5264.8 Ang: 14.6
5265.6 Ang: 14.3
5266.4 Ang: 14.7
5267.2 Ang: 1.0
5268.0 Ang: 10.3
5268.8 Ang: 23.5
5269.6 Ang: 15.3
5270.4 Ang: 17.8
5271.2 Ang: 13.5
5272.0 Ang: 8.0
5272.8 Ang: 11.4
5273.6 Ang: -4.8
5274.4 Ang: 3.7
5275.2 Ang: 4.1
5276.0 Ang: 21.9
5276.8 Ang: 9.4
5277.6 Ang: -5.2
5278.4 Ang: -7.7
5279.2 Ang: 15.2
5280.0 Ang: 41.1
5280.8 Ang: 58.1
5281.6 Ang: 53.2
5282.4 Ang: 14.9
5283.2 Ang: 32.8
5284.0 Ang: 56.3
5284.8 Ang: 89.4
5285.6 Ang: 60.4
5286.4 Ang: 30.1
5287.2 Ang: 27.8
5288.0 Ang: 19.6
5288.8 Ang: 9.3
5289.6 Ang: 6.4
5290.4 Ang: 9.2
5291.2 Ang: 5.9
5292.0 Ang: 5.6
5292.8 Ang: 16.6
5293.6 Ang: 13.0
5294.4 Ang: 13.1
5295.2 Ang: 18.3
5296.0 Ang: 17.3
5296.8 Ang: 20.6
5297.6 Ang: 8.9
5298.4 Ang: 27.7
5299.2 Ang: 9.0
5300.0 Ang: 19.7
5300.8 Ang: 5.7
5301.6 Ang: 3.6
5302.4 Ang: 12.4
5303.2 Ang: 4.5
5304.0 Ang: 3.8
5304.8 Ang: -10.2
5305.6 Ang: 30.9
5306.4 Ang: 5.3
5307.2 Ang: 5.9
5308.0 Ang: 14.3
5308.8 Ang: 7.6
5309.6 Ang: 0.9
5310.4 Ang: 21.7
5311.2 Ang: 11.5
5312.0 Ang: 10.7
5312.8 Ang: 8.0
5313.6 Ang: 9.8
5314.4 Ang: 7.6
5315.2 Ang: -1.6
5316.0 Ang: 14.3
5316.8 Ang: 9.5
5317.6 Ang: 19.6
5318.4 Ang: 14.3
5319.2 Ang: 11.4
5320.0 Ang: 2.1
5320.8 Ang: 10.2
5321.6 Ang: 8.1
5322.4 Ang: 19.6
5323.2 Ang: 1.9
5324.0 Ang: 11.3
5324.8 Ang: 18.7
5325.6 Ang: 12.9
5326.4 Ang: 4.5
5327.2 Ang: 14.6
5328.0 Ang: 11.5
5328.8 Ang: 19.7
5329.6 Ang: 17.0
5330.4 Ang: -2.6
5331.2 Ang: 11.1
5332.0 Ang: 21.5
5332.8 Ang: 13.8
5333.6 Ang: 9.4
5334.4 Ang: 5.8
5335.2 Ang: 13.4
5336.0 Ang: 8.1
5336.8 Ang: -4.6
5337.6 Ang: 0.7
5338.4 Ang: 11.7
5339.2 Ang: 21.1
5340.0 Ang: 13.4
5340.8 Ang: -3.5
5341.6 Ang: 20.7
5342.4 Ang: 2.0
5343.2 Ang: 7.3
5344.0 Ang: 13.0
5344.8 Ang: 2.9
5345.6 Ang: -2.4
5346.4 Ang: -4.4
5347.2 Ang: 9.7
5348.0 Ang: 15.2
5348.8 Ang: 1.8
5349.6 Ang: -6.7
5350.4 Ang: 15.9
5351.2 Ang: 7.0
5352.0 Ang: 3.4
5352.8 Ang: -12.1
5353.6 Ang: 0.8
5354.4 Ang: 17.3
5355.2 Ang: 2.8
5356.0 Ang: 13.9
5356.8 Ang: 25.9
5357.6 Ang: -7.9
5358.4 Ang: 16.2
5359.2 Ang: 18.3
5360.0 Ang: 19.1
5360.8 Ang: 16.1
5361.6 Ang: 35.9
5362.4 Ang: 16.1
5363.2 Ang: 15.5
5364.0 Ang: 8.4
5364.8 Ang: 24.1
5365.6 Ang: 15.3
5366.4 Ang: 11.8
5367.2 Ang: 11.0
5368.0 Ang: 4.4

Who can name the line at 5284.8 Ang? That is [O II] 3727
